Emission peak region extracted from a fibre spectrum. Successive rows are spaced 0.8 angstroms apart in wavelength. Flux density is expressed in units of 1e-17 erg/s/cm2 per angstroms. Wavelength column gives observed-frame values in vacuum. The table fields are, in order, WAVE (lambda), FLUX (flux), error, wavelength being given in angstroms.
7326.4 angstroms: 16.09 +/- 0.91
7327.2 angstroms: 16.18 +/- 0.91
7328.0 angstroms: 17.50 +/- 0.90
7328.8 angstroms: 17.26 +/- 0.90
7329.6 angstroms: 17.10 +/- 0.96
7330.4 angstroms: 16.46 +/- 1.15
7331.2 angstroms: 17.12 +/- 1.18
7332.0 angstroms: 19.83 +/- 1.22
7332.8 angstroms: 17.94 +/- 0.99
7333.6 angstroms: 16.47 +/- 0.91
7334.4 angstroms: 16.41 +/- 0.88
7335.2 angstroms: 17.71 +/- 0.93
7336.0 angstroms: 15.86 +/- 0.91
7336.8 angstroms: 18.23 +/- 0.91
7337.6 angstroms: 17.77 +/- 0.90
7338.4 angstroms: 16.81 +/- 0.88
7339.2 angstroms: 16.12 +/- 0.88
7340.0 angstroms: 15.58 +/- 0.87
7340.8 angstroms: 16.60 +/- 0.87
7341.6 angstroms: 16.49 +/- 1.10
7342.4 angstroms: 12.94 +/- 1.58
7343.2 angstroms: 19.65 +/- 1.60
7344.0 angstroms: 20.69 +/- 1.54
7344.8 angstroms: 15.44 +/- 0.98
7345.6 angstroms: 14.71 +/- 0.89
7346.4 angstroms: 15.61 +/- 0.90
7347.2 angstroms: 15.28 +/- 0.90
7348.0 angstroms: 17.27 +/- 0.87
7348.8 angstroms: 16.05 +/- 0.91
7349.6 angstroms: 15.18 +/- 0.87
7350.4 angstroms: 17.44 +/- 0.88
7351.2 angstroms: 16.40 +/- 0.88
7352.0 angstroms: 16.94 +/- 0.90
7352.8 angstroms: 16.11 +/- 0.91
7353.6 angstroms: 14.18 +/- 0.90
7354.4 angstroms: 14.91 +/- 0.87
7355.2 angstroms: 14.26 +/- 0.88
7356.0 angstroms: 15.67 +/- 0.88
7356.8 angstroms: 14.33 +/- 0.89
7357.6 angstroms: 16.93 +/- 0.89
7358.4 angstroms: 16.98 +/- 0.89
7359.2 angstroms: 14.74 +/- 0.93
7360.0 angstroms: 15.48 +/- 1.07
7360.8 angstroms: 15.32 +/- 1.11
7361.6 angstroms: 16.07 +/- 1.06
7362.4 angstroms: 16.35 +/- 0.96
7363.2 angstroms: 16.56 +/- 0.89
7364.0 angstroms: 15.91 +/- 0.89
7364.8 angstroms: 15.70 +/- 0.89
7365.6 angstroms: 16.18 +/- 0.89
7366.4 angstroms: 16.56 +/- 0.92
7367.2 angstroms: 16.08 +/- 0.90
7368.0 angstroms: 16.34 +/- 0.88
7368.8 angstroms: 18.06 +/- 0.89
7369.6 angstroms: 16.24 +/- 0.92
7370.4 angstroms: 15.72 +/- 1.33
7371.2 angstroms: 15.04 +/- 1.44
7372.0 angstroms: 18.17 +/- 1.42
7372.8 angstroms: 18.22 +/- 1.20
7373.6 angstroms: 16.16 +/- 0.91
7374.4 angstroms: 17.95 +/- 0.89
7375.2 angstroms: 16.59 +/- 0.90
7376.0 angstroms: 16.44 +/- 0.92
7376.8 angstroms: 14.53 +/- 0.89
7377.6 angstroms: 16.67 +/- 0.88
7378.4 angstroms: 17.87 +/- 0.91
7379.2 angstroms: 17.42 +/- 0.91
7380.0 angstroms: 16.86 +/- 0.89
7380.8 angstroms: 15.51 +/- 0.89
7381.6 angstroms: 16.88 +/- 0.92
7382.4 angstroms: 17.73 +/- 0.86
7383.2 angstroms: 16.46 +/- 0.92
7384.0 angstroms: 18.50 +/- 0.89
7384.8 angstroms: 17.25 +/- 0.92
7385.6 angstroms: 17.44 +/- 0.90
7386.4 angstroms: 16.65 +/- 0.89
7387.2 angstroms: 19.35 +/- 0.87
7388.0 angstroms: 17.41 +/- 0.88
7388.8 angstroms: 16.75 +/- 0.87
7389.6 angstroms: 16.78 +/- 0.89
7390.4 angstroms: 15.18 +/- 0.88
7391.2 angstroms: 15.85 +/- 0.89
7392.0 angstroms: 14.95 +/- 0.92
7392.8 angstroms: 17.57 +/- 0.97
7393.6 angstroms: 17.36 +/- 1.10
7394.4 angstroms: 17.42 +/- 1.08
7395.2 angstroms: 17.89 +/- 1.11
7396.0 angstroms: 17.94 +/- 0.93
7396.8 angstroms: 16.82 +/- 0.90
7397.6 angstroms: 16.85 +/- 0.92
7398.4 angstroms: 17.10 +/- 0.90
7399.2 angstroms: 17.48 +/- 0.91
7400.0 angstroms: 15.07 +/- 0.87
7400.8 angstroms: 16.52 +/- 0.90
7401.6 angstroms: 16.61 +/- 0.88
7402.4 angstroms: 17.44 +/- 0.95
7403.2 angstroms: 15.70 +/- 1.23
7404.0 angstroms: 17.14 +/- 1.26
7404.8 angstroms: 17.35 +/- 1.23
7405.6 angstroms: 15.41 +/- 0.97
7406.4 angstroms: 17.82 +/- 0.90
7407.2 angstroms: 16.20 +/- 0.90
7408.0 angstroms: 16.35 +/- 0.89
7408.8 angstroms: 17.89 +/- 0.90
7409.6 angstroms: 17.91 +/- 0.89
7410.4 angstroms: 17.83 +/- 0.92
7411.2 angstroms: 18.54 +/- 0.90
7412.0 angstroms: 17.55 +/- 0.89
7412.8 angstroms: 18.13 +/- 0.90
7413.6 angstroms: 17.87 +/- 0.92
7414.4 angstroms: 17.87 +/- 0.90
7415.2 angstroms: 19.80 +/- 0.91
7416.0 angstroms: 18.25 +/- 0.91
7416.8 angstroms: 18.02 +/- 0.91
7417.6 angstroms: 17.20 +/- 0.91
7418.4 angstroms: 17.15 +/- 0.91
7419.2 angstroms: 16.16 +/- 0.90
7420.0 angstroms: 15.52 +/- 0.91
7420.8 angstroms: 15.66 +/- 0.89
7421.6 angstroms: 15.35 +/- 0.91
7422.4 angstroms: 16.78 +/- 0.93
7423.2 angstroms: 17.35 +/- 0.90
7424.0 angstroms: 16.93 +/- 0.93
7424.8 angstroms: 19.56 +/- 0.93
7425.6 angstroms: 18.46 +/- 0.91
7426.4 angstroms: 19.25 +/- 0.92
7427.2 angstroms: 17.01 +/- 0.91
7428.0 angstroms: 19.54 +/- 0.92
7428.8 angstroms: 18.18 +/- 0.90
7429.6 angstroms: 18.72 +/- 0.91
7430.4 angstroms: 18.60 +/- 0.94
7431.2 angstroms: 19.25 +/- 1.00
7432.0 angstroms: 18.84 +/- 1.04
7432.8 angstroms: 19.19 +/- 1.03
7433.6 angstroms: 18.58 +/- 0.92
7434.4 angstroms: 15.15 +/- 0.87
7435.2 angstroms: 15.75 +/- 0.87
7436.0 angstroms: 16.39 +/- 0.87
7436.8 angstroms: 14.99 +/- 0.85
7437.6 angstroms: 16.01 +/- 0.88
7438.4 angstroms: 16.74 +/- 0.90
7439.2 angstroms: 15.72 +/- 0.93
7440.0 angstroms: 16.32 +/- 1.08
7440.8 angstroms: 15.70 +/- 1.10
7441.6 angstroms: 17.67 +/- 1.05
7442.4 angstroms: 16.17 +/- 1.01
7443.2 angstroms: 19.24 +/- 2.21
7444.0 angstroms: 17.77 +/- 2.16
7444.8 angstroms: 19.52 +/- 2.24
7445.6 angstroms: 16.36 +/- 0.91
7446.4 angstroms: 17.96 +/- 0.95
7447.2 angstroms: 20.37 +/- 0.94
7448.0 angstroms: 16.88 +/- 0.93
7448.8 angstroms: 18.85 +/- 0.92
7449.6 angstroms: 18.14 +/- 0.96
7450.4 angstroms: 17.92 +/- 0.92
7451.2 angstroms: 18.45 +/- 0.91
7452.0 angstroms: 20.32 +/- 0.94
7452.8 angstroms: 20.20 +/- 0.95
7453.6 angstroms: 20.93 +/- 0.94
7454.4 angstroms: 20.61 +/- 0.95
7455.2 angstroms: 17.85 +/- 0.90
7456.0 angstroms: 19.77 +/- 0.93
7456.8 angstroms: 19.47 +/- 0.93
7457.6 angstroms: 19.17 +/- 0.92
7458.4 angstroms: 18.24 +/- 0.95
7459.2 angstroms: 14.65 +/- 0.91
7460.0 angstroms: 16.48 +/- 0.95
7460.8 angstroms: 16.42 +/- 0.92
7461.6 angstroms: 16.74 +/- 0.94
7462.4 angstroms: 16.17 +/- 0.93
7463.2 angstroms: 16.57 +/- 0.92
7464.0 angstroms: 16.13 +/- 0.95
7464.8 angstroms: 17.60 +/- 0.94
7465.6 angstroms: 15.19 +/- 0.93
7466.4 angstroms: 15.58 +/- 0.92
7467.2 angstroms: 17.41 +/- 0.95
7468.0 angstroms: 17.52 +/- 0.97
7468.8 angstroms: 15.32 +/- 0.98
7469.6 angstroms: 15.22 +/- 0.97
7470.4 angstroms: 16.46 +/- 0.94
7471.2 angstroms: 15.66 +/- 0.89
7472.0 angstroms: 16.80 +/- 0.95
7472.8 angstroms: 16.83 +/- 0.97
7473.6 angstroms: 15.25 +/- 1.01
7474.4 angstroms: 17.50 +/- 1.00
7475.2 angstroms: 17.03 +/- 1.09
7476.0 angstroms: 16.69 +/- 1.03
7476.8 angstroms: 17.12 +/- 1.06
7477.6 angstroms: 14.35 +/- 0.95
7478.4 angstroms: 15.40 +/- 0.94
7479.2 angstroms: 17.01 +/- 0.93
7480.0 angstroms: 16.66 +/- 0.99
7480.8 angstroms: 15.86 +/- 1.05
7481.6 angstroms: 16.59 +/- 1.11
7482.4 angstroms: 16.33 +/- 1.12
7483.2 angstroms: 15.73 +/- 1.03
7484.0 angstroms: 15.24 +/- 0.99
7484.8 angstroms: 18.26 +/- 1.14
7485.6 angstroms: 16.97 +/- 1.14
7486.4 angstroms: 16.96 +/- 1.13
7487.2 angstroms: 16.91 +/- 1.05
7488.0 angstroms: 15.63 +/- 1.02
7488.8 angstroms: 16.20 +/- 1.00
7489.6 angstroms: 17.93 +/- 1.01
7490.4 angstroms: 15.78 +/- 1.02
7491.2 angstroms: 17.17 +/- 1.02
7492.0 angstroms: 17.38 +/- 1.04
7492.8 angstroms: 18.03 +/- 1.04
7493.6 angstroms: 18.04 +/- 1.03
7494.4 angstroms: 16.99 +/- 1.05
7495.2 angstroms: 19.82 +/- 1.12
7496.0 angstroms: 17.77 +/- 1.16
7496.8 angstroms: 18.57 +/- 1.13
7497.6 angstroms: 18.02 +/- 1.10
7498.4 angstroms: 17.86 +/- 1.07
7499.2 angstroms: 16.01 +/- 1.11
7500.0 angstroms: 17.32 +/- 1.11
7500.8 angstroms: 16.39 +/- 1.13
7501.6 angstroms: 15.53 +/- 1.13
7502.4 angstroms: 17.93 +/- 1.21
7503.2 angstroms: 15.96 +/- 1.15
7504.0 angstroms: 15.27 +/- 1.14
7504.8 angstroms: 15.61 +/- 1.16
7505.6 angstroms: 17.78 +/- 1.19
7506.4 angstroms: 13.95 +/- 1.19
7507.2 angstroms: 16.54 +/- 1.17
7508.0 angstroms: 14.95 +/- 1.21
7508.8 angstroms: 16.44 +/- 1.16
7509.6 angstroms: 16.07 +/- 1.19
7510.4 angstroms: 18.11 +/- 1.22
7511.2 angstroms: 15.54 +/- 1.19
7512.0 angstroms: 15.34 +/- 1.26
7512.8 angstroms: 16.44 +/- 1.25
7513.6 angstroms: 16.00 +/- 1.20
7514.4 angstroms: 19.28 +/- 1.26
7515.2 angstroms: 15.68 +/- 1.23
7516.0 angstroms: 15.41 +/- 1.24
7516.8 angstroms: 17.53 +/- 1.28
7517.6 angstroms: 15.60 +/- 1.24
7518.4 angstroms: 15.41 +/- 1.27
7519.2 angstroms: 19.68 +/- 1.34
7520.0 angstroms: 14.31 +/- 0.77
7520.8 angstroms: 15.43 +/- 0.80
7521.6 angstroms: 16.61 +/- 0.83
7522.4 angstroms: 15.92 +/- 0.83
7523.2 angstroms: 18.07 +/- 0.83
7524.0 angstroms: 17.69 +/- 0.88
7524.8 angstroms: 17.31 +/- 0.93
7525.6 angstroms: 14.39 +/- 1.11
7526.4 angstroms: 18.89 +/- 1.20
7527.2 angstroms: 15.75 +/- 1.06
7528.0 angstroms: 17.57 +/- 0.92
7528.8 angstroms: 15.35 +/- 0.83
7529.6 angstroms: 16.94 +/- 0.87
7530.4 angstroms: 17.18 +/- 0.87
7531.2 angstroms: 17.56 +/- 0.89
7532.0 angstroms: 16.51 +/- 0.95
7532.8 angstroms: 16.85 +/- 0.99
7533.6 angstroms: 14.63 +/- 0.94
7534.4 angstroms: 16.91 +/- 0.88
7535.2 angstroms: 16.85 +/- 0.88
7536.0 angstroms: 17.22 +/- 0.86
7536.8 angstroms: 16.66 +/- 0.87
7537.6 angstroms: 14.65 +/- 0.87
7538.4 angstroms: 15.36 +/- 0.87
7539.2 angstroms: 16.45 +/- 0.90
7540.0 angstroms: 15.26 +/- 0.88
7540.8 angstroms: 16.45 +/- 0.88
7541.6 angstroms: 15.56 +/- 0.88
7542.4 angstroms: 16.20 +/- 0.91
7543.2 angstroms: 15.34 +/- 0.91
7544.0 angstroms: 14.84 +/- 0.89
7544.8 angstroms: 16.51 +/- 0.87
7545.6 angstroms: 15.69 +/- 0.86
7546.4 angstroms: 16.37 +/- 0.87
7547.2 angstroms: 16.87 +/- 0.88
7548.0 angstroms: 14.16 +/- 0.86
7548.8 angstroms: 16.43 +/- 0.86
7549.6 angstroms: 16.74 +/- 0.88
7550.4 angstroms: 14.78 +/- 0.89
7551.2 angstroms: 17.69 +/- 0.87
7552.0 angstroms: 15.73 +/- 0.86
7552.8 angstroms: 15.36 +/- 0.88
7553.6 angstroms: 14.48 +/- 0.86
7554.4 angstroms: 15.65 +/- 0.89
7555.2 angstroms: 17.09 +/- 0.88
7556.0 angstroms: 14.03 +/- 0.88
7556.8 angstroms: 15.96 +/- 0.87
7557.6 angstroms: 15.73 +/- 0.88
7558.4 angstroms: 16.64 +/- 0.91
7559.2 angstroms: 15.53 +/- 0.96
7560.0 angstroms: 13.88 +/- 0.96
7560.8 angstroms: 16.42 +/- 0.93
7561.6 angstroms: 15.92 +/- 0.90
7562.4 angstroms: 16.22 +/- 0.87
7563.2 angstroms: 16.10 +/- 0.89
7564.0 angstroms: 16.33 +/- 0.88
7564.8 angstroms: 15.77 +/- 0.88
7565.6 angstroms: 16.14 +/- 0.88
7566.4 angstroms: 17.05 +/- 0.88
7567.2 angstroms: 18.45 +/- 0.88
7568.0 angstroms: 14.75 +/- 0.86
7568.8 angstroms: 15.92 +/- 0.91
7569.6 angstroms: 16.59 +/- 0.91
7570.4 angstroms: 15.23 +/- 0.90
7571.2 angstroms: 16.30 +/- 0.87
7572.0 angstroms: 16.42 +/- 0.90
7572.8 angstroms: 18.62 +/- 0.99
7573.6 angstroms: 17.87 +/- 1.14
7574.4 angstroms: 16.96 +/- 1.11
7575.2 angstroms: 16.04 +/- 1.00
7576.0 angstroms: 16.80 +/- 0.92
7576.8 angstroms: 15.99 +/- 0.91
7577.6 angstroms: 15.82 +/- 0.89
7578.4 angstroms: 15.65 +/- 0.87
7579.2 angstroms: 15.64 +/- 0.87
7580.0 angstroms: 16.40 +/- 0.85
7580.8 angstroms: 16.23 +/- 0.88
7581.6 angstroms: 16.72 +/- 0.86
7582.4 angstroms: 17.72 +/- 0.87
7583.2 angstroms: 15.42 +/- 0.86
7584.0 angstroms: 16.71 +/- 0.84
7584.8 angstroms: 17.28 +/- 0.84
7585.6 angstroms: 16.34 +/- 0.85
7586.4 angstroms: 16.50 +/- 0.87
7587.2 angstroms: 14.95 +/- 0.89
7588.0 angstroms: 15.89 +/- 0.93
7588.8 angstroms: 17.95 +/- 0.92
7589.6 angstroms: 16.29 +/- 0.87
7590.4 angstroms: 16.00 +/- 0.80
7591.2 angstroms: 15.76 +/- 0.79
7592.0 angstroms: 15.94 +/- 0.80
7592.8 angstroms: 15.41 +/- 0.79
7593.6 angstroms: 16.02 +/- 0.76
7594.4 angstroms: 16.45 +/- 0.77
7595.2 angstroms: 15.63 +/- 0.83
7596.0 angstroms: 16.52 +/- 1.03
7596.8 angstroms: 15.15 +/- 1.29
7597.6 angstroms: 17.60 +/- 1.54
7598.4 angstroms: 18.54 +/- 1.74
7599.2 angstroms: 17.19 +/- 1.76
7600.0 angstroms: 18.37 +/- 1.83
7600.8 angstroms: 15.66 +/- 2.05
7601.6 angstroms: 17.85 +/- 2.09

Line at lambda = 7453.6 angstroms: [N II]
